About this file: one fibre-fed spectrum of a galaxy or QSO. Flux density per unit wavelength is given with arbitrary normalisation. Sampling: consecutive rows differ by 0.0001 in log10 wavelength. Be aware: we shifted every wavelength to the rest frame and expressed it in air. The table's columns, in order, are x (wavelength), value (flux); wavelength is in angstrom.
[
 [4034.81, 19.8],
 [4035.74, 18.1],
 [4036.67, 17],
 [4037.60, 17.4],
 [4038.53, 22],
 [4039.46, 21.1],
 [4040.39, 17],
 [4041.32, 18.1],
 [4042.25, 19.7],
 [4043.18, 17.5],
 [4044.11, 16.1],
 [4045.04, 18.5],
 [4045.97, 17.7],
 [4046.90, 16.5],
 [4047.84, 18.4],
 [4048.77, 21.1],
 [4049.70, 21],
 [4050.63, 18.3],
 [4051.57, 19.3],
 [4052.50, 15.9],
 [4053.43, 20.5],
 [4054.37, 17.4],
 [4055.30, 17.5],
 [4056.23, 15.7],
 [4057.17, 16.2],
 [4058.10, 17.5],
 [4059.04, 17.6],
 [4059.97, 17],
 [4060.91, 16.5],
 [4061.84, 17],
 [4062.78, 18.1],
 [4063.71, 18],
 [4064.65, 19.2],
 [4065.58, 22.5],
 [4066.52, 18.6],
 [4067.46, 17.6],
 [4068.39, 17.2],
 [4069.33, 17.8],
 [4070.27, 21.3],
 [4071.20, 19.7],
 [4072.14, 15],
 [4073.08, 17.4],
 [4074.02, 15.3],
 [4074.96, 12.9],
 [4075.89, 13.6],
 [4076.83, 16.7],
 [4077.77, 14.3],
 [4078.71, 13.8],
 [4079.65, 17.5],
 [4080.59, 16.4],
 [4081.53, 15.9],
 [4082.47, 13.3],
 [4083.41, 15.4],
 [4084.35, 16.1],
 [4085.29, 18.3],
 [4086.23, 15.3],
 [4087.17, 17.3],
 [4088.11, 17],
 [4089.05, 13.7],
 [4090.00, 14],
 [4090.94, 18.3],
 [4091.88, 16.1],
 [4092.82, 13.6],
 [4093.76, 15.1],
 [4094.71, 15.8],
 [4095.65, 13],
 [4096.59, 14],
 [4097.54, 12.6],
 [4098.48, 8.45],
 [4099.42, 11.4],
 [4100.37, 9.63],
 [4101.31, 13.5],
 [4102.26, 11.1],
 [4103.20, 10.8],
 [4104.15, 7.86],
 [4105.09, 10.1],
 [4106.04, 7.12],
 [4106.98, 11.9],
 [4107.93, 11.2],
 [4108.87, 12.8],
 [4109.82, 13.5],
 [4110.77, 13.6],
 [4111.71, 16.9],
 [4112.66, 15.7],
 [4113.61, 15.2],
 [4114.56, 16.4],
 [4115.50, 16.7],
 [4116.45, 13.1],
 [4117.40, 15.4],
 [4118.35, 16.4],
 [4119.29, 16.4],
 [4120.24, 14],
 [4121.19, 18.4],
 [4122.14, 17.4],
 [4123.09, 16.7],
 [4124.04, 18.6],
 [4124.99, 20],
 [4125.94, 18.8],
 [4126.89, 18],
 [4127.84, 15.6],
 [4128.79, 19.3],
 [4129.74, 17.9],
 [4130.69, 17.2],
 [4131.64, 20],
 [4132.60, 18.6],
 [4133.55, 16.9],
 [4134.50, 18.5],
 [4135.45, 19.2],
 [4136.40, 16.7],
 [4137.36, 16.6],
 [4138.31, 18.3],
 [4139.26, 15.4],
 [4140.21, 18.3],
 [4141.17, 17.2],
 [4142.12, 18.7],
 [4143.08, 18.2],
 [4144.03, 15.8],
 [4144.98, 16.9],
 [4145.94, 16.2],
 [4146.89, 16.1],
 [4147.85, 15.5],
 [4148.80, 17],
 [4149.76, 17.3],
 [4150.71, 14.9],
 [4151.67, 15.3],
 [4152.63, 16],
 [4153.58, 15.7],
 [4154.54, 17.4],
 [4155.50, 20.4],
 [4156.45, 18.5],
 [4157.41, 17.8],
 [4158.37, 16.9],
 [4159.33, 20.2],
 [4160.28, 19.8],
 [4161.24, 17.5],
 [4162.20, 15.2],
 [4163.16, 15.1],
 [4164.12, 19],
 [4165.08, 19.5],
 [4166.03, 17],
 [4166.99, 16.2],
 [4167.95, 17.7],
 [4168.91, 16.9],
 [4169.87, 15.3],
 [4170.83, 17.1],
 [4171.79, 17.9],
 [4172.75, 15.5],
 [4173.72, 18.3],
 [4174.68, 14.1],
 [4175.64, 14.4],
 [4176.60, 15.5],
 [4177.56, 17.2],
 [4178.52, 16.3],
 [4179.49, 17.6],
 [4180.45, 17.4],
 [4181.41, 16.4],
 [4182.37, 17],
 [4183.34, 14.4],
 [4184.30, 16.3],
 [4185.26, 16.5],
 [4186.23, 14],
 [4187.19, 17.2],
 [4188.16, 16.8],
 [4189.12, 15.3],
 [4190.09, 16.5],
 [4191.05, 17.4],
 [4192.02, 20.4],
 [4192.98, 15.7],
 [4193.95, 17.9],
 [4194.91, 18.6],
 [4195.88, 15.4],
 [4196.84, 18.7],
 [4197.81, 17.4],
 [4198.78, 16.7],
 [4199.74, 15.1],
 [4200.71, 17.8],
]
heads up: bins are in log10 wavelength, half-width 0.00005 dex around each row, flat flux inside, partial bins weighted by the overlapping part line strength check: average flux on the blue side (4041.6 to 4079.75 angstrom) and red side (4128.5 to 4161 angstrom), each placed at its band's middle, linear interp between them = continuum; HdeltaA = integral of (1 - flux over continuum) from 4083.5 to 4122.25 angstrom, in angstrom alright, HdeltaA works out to 7.8 angstrom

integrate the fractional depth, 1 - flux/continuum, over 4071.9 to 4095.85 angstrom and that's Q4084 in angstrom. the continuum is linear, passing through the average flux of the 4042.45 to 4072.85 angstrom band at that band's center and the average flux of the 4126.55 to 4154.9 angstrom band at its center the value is 3.1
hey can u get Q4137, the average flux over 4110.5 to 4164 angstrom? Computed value 17.1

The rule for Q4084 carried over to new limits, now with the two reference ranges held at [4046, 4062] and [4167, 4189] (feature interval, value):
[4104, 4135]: 2.4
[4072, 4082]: 1.3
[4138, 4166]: -1.0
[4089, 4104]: 3.7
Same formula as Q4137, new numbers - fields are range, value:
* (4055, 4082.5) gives 17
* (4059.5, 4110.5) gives 14.9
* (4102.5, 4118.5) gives 13.1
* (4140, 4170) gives 17.2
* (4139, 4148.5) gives 16.9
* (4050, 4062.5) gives 17.5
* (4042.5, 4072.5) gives 18.1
